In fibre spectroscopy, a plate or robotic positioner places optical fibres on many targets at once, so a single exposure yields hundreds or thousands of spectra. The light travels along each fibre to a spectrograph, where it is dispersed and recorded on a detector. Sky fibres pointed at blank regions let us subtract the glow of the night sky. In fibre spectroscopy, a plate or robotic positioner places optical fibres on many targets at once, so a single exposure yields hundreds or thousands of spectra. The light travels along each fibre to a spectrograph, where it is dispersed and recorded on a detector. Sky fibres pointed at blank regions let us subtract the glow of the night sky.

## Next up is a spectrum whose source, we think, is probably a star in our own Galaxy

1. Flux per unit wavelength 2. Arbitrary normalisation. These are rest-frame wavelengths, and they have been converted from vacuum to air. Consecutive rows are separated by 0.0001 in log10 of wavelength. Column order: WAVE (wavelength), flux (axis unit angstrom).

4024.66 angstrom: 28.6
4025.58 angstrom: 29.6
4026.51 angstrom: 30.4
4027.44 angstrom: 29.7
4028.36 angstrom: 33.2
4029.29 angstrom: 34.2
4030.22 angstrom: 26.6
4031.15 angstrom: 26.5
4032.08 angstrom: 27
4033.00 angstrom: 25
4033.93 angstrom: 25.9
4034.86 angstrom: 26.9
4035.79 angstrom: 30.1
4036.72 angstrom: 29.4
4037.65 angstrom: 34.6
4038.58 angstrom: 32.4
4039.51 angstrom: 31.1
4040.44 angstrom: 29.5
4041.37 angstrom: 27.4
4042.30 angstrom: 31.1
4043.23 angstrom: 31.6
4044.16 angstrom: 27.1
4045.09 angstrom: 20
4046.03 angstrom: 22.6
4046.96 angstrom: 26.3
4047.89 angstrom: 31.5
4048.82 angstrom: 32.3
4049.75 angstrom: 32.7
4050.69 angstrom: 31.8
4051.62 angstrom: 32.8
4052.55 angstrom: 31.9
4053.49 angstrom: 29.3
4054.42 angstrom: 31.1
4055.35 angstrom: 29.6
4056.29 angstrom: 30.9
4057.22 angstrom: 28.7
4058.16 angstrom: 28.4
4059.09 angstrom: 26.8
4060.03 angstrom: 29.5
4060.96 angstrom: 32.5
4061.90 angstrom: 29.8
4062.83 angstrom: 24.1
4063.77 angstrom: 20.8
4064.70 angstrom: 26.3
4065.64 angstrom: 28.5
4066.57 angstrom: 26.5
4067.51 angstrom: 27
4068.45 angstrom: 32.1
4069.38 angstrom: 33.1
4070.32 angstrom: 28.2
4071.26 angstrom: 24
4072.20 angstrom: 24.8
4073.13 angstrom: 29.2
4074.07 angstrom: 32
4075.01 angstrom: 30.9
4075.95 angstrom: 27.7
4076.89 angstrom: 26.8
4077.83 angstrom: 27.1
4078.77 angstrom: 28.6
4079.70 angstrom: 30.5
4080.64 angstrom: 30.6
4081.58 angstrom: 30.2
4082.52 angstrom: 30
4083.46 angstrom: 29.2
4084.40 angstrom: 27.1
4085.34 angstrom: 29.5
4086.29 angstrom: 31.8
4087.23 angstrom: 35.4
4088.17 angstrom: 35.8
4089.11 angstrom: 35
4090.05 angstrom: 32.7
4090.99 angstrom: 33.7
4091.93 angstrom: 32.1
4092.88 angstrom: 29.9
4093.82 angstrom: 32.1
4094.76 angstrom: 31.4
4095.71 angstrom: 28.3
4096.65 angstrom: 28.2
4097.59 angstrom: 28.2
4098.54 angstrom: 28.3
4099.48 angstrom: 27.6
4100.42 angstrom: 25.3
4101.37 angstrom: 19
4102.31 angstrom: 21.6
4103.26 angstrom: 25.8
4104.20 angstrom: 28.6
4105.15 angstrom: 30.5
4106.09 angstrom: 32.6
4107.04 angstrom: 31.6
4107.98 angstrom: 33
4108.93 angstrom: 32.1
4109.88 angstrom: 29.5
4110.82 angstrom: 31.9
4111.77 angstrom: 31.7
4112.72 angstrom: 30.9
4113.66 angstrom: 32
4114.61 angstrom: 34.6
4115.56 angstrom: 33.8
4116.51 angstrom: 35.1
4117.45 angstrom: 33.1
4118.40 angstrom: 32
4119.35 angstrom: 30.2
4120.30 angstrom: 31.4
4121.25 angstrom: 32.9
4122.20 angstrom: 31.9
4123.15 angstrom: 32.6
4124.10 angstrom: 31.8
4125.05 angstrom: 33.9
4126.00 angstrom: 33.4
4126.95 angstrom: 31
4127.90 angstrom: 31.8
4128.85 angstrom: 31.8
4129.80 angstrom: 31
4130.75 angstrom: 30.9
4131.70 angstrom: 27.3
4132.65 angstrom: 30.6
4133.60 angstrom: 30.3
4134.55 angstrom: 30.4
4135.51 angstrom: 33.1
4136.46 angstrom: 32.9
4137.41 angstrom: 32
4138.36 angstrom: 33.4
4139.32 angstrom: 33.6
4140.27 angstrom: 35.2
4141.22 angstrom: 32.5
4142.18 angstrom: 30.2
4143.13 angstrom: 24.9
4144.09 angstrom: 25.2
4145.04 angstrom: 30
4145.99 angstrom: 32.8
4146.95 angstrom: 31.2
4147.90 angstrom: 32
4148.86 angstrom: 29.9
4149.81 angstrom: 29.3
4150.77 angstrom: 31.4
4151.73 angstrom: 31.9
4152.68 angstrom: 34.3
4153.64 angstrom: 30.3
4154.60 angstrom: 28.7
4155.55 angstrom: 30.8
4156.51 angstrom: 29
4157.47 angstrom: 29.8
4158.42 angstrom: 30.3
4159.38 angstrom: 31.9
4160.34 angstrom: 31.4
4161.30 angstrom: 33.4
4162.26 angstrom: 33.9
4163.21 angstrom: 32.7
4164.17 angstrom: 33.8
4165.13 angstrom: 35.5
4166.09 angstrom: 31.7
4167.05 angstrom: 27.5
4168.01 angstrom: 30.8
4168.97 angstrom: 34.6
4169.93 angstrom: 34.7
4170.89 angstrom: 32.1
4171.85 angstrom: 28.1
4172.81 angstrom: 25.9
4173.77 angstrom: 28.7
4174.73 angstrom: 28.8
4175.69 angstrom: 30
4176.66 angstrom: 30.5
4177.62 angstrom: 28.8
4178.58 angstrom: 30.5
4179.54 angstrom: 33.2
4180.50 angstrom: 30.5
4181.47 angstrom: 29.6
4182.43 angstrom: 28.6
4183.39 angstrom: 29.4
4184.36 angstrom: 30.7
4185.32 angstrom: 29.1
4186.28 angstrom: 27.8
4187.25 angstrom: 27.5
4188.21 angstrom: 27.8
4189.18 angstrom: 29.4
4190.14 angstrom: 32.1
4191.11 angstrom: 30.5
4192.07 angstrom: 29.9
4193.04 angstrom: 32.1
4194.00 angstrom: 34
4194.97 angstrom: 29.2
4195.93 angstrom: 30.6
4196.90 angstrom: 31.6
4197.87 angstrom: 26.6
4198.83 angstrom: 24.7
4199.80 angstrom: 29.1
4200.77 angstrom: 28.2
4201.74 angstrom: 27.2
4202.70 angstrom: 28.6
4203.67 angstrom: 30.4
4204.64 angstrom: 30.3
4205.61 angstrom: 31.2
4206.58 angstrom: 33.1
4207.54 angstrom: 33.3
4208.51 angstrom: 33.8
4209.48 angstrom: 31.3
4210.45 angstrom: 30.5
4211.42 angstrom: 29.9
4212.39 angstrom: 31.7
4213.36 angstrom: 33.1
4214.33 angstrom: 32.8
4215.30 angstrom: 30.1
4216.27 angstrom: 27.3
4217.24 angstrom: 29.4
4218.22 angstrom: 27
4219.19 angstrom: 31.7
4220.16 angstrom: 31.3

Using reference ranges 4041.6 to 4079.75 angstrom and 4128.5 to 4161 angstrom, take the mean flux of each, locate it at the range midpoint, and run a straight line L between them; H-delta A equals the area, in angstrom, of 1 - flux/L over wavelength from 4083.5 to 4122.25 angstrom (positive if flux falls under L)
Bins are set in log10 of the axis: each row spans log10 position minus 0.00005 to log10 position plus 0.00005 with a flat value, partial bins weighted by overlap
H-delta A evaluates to -1.1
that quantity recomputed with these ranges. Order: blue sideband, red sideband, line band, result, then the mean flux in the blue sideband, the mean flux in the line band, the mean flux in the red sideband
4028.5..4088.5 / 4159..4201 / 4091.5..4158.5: -2.0 angstrom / 29.1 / 30.7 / 30.4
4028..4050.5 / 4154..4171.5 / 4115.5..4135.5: -0.5 angstrom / 29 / 31.8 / 31.8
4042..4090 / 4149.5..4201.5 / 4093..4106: 0.9 angstrom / 29.3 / 27.5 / 30.4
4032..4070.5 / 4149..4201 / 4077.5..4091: -0.8 angstrom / 28.9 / 31.1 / 30.4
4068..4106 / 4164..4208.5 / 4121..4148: -1.5 angstrom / 29.4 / 31.4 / 30.2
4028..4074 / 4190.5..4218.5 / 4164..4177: -0.4 angstrom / 28.8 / 30.8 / 30.3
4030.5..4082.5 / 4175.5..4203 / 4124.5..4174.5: -3.2 angstrom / 28.8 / 31.2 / 29.6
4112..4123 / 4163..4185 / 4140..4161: 0.6 angstrom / 32.5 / 30.6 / 30.7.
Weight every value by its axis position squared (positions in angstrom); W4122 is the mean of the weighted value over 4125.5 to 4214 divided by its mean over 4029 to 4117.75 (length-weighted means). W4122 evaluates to 1.09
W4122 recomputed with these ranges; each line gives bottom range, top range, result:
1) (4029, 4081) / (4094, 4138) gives 1.10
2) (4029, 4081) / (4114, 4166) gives 1.15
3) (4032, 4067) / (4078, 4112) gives 1.06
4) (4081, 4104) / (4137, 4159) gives 1.07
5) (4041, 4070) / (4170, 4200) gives 1.10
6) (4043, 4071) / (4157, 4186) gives 1.14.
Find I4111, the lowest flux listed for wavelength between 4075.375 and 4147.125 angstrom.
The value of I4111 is 19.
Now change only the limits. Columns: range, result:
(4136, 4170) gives 24.9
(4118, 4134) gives 27.3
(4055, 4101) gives 20.8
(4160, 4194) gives 25.9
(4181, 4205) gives 24.7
